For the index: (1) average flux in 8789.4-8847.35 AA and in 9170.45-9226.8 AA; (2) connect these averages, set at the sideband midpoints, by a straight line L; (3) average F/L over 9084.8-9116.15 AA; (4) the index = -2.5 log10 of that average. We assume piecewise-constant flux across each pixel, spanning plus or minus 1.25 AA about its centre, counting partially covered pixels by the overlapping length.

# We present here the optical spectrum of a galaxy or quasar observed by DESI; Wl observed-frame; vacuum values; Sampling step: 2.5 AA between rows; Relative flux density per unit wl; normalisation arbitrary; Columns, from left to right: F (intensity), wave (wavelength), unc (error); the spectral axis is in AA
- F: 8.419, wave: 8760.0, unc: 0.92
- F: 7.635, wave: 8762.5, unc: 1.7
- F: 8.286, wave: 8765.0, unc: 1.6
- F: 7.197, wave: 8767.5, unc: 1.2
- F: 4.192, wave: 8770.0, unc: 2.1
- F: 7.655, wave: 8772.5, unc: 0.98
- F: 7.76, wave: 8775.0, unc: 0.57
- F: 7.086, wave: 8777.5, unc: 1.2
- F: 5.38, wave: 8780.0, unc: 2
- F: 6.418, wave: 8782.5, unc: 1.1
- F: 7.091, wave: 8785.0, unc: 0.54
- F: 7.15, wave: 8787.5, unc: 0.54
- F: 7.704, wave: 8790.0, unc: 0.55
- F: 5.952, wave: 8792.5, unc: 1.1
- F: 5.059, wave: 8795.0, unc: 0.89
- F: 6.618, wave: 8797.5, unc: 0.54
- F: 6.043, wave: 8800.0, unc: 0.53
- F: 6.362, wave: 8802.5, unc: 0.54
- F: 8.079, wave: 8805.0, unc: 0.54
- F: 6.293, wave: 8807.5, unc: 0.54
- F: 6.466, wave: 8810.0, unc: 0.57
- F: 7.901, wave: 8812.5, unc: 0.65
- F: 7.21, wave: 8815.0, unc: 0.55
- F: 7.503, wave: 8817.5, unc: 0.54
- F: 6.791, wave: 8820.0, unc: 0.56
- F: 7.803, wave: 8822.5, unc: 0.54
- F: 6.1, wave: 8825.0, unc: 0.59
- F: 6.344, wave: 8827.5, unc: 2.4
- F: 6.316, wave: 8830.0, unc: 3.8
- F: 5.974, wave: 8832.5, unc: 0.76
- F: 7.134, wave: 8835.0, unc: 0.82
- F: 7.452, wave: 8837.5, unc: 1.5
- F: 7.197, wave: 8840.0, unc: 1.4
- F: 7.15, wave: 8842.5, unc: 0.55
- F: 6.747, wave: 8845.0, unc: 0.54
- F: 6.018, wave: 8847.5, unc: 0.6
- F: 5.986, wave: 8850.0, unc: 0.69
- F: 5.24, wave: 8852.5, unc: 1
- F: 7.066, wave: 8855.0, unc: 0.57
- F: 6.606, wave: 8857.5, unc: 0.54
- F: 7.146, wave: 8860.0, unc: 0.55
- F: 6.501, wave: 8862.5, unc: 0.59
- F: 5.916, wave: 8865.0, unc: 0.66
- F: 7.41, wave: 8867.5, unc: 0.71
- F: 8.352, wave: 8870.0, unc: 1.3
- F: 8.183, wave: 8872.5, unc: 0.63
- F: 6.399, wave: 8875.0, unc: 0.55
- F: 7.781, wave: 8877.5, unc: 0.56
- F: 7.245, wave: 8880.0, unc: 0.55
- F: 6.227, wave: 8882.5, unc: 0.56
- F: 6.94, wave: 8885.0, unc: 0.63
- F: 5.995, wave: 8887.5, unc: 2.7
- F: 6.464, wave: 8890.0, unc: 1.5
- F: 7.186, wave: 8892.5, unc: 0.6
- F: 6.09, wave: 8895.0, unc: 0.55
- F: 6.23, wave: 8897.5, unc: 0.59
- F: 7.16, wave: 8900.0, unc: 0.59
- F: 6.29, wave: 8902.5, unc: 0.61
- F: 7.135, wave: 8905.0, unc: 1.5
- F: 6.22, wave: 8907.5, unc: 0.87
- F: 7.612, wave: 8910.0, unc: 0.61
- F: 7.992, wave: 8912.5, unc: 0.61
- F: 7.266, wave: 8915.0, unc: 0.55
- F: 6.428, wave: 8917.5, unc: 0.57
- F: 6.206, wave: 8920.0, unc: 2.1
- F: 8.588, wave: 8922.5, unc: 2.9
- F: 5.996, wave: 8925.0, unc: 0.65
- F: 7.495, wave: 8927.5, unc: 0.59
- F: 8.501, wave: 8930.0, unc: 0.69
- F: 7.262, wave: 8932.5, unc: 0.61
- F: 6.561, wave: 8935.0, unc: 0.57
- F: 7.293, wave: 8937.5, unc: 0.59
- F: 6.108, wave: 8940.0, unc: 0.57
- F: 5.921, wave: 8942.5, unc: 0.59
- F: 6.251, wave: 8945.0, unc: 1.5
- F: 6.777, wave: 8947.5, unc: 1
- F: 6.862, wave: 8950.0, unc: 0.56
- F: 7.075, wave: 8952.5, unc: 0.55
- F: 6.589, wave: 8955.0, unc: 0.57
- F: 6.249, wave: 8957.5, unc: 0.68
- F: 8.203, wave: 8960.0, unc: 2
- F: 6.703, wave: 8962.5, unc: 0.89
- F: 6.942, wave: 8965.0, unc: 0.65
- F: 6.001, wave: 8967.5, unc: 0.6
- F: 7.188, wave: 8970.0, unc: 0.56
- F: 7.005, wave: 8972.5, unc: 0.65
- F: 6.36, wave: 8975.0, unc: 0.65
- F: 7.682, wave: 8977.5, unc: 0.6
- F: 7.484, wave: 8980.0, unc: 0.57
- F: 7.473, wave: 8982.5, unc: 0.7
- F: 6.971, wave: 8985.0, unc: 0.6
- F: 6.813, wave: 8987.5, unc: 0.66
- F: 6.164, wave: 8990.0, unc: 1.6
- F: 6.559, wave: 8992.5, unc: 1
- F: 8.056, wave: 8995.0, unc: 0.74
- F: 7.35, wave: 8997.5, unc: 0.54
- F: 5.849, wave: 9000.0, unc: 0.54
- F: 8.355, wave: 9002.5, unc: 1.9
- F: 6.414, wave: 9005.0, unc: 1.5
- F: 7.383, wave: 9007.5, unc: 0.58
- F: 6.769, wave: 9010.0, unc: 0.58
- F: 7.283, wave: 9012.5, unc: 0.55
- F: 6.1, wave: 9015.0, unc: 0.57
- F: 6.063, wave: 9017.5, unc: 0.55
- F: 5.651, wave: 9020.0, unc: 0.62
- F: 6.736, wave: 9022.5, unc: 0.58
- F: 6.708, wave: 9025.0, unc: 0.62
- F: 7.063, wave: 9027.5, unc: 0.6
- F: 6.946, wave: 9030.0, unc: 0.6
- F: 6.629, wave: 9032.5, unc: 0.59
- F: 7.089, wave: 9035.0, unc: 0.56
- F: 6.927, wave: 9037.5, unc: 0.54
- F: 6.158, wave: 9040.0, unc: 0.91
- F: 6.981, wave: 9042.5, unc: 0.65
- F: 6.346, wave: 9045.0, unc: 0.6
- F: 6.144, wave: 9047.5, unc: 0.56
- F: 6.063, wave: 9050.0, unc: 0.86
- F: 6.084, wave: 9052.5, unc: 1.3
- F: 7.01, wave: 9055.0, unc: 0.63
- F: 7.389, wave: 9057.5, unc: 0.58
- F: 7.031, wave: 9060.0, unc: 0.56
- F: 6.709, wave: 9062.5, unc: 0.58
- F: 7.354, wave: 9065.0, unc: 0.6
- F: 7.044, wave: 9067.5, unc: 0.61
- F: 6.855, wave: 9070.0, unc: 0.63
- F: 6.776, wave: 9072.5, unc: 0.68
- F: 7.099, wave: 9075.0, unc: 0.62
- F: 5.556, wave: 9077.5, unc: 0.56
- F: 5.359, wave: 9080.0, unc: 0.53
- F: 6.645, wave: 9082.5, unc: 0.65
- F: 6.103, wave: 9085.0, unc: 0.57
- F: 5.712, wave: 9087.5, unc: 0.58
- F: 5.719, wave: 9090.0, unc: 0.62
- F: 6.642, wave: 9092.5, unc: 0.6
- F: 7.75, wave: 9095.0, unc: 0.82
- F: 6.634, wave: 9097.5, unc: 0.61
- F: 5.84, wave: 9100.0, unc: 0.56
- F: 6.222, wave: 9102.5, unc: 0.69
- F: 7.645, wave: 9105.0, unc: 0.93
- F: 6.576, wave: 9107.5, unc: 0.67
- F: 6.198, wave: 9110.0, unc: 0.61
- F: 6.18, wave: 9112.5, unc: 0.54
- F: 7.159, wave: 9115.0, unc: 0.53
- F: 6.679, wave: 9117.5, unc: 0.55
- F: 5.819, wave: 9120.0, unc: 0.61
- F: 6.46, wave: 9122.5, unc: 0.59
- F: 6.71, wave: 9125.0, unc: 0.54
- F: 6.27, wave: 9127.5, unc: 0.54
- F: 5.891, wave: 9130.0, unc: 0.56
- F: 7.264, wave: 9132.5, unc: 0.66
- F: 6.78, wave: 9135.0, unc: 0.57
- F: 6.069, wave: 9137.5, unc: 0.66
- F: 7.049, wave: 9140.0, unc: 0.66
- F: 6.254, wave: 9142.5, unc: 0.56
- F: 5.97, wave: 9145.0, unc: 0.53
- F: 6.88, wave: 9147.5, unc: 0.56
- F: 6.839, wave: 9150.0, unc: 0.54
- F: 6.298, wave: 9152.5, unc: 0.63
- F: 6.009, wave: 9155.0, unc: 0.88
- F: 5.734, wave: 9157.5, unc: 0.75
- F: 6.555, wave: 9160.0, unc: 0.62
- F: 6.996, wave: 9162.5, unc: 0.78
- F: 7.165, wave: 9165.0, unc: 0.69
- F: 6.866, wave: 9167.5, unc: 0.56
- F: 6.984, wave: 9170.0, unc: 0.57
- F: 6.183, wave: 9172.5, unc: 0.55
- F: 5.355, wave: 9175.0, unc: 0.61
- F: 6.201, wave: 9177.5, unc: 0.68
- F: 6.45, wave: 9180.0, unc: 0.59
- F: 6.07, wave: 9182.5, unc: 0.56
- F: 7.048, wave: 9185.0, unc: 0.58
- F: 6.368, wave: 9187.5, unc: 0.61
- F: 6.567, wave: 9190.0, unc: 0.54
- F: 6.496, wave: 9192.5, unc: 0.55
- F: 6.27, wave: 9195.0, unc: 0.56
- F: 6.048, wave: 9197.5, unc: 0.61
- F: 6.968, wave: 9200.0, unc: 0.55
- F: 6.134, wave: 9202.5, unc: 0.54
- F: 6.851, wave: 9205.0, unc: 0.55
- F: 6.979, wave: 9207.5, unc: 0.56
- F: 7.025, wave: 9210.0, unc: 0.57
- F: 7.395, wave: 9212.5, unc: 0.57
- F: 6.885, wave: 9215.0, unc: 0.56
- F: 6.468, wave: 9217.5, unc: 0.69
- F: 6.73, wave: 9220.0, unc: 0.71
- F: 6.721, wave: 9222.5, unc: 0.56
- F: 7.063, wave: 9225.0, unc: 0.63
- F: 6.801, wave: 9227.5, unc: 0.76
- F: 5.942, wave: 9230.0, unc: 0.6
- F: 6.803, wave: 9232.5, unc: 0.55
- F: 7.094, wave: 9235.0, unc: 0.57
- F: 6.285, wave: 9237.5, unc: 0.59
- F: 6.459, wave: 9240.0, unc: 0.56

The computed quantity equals 0.02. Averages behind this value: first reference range 6.77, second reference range 6.57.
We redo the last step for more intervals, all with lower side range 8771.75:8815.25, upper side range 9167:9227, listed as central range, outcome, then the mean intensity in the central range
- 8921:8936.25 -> -0.10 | 7.38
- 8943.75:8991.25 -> -0.03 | 6.88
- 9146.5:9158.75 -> 0.04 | 6.34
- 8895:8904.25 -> 0.03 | 6.53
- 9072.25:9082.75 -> 0.07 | 6.21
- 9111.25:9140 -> 0.02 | 6.5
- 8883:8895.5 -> 0.03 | 6.54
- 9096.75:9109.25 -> 0.01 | 6.57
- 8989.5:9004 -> -0.07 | 7.09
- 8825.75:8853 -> 0.04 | 6.53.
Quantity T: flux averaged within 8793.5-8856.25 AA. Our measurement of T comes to 6.67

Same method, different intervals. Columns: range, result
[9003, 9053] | 6.61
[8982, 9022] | 6.81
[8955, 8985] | 7.01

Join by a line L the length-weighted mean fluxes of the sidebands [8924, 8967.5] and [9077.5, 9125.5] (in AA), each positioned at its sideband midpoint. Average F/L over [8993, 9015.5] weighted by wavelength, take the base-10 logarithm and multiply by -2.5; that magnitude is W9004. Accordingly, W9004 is -0.06 mag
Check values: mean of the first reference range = 6.85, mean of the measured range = 7.08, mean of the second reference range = 6.4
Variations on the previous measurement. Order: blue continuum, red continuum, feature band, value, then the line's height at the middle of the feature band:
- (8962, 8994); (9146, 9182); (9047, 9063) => 0.01 mag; 6.71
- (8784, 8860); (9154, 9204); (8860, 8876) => -0.07 mag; 6.68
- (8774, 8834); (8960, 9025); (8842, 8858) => 0.07 mag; 6.76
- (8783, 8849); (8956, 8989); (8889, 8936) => -0.01 mag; 6.91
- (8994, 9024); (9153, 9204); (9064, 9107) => 0.02 mag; 6.64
